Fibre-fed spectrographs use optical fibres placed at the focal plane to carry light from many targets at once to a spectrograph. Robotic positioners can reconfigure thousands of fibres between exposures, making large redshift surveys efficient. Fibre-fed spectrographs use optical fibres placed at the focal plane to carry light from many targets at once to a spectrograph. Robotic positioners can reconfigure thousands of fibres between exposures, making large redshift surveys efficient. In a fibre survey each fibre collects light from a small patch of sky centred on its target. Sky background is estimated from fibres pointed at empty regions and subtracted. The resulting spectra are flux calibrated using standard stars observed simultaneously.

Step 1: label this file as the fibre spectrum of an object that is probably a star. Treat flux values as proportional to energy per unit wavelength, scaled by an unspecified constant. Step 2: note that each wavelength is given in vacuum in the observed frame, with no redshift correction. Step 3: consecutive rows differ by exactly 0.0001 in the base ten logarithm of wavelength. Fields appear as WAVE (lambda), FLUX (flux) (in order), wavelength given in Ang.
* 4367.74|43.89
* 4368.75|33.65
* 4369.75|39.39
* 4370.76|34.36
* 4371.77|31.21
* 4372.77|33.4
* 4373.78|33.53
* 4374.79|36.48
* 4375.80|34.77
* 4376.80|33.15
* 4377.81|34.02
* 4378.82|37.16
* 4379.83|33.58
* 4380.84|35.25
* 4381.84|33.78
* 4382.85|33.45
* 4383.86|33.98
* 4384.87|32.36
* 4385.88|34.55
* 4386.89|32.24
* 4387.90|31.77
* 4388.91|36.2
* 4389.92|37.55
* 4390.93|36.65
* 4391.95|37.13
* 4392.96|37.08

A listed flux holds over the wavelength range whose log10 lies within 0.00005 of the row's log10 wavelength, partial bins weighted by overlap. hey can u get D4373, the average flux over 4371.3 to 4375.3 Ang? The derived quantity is 33.7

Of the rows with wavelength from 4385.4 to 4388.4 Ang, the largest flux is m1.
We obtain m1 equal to 34.55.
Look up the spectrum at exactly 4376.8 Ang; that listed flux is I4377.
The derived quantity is 33.15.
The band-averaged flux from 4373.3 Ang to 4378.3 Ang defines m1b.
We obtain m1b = 34.4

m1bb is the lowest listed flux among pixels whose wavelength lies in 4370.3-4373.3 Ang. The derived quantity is 31.21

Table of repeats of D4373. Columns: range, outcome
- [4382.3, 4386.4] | 33.6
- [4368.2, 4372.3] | 34.8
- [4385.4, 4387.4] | 33.4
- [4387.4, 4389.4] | 34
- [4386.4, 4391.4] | 34.9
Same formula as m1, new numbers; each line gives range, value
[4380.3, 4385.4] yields 35.25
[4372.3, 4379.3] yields 37.16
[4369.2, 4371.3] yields 39.39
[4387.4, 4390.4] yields 37.55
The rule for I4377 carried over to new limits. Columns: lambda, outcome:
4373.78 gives 33.53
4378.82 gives 37.16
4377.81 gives 34.02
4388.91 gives 36.2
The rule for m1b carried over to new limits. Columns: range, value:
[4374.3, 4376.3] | 35.6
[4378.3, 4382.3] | 35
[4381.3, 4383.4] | 33.8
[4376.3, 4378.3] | 33.6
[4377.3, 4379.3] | 35.5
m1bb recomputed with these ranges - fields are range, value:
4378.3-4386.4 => 32.36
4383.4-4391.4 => 31.77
